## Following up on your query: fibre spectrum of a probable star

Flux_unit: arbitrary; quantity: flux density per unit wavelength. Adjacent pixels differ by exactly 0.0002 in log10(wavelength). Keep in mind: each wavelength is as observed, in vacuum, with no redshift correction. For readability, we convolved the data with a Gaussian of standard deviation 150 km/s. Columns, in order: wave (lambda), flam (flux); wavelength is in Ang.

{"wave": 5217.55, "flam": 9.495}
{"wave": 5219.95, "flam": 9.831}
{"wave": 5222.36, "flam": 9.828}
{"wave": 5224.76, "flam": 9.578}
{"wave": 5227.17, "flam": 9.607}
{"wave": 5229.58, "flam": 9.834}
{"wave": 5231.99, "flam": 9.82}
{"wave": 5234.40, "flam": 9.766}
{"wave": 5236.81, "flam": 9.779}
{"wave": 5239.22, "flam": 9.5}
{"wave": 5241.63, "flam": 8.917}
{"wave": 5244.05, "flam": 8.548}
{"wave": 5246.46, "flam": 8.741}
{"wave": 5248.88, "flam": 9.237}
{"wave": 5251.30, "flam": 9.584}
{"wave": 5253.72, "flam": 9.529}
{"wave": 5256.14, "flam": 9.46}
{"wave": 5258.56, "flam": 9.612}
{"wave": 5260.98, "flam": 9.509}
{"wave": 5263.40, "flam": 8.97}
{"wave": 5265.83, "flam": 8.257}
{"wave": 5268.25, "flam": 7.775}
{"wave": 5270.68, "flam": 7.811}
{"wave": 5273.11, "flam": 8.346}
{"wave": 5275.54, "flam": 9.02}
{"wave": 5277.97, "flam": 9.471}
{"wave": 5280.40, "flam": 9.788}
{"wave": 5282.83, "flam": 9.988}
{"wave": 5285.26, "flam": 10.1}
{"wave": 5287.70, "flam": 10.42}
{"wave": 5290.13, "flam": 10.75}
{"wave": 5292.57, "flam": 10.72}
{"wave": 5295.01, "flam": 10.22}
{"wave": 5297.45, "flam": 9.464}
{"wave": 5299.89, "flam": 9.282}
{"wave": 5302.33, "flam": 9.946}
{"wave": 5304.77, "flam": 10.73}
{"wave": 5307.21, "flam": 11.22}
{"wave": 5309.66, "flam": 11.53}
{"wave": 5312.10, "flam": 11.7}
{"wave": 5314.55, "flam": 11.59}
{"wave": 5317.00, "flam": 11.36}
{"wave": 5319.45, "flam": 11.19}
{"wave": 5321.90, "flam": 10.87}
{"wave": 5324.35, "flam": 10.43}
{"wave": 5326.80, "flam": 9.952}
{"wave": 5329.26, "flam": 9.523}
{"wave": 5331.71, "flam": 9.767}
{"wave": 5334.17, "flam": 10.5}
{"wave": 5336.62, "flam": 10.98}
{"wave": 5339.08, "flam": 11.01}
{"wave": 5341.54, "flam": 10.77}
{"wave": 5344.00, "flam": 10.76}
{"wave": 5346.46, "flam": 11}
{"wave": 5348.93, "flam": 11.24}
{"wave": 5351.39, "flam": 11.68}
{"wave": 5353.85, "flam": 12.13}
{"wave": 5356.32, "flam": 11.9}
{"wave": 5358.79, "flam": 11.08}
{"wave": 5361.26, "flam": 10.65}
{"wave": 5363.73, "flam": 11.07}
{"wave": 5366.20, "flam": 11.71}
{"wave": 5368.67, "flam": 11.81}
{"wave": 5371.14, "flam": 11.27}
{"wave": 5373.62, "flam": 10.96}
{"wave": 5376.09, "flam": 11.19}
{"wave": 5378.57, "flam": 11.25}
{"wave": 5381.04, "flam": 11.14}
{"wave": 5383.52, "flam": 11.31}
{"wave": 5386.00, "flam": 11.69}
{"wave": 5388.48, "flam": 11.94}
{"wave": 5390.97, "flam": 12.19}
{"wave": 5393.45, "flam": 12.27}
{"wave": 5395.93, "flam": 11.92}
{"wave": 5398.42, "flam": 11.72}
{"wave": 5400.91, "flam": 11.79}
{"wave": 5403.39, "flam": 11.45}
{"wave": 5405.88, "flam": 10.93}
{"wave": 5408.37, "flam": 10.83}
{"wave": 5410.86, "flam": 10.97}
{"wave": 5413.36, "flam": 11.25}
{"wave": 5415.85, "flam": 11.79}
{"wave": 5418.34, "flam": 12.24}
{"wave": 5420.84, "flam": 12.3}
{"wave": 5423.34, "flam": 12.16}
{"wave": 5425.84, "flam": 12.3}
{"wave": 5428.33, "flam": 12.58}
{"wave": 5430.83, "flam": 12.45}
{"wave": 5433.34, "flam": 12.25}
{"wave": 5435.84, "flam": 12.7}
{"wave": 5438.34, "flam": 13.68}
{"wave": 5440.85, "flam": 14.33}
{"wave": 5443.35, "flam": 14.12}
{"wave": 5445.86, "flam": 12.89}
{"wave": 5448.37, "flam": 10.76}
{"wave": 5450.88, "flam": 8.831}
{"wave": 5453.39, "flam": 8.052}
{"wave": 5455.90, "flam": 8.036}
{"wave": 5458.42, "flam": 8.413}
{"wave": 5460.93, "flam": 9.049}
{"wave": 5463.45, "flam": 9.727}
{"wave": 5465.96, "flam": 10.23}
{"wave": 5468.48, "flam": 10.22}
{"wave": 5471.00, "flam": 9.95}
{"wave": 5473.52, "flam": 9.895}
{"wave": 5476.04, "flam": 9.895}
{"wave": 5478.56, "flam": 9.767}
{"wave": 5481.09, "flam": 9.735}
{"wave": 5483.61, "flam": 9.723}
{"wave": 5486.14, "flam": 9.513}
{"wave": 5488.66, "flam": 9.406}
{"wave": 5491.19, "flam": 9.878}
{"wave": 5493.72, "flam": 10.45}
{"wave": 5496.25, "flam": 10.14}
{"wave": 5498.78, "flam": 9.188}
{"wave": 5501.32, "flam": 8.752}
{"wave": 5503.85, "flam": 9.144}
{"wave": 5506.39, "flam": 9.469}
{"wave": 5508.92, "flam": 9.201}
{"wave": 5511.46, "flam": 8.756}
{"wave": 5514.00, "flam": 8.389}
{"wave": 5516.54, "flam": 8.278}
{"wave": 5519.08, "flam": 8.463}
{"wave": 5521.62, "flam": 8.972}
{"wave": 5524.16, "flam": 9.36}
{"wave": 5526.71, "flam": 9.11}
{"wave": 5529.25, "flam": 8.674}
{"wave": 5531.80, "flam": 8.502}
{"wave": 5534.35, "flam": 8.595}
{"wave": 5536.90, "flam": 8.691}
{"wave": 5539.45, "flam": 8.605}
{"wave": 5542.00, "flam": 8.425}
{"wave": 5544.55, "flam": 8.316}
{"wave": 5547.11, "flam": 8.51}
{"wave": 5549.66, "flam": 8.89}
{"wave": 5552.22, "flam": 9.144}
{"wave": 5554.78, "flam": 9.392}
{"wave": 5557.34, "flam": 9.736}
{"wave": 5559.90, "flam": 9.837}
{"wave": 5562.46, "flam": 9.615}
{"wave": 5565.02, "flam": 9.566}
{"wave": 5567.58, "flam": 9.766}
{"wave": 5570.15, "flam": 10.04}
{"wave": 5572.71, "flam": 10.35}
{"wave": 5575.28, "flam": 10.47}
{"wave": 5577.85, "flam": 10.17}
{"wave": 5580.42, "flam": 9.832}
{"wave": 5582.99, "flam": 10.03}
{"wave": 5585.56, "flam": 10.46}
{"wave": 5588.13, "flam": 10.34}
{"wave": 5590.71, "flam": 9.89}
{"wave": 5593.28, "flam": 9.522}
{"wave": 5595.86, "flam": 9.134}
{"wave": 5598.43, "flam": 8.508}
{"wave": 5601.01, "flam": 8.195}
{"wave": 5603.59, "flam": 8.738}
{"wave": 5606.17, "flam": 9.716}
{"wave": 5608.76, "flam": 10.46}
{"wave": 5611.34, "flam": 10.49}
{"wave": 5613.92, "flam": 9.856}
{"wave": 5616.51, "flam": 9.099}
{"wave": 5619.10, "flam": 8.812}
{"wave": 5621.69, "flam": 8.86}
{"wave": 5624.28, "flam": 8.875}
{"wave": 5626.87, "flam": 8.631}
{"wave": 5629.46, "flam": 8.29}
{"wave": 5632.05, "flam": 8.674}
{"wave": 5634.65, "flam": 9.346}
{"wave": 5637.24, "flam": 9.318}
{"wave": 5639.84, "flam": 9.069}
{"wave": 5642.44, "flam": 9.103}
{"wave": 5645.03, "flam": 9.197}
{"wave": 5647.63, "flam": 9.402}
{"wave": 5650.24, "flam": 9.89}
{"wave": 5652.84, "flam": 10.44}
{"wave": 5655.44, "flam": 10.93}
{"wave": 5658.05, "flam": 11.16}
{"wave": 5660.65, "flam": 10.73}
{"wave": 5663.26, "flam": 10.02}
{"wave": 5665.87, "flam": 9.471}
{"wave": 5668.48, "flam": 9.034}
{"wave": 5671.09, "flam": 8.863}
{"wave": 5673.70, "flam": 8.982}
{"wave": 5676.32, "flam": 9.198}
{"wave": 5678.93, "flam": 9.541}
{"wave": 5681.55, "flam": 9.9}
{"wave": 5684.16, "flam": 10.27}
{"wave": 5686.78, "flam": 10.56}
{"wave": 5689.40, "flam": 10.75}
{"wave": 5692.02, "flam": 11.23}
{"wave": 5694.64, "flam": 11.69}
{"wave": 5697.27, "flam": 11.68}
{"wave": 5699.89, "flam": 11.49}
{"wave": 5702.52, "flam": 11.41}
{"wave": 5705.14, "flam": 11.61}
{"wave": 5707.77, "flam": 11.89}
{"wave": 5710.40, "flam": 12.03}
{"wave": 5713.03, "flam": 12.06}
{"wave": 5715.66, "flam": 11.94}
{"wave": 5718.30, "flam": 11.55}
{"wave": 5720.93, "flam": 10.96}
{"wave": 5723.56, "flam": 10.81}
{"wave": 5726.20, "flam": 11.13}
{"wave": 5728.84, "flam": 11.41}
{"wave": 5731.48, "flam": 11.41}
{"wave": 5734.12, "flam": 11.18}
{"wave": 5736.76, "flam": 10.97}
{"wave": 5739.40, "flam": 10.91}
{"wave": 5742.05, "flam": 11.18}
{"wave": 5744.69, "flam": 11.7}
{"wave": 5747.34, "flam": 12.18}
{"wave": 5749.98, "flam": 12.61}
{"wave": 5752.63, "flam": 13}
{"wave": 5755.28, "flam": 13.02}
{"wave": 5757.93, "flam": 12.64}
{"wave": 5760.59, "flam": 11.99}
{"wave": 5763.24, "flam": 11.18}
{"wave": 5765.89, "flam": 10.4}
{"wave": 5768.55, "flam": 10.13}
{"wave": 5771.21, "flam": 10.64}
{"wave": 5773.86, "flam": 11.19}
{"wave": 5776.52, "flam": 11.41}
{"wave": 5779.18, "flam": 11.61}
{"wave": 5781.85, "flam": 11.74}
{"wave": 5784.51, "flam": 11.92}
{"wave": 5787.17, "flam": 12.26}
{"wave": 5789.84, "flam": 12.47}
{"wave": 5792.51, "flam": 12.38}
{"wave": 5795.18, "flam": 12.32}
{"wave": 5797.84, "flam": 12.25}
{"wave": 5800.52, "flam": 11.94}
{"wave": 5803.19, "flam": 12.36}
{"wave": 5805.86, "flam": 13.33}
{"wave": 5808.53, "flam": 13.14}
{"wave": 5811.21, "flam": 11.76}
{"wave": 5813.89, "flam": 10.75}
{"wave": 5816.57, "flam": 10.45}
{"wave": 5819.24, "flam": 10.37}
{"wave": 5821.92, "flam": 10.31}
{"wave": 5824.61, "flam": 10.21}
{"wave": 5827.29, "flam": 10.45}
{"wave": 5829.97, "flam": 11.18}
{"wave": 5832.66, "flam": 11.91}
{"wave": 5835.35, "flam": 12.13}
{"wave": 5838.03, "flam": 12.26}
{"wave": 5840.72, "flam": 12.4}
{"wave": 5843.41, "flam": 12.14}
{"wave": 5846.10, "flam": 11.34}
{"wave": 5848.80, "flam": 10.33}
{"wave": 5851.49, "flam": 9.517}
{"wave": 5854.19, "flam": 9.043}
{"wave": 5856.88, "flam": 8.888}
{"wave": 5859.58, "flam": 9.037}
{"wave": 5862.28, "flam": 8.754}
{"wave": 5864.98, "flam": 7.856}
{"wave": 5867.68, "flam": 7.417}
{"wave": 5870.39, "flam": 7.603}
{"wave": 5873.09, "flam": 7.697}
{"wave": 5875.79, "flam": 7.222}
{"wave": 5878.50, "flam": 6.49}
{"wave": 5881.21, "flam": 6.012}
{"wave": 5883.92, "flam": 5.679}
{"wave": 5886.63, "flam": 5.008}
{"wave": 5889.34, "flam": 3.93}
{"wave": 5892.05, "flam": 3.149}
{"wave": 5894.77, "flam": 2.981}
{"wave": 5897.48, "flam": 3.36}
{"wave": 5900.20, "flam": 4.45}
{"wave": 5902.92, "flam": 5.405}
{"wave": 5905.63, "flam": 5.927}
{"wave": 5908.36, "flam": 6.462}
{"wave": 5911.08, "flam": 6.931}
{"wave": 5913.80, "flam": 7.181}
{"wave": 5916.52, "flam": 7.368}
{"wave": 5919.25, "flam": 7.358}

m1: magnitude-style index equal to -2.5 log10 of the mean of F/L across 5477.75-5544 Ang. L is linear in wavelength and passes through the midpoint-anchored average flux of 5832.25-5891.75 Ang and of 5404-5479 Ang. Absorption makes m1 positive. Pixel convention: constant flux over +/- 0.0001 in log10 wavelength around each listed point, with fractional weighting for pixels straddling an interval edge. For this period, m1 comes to 0.17 mag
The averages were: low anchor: 11.1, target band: 9.11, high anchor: 8.6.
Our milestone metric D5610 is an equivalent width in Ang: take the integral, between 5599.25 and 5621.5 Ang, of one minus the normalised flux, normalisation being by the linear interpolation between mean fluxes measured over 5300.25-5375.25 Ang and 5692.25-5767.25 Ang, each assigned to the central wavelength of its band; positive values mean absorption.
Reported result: 4.0 Ang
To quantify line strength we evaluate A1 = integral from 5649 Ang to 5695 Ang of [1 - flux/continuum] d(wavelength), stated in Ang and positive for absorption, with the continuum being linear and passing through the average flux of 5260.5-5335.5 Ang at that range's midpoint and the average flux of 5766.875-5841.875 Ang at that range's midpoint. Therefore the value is 4.4 Ang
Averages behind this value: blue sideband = 10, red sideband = 11.6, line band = 10.1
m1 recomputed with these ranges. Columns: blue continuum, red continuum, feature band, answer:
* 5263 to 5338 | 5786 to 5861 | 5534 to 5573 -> 0.161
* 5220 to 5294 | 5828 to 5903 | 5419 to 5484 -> -0.216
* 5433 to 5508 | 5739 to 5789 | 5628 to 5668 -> 0.154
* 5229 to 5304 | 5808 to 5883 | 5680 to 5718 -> -0.165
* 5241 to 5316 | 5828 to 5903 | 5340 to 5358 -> -0.193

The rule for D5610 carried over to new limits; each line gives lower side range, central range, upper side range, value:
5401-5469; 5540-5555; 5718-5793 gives 3.5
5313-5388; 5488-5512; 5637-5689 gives 2.3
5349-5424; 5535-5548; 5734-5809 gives 3.5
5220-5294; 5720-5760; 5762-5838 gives -1.4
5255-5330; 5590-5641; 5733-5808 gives 9.4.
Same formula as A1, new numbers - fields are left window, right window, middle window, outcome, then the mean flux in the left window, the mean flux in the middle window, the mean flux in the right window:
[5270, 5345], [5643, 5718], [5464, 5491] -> 1.5 Ang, 10.3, 9.83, 10.6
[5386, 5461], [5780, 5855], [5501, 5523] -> 5.2 Ang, 11.6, 8.83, 11.5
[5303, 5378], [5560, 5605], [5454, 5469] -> 1.7 Ang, 11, 9.18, 9.69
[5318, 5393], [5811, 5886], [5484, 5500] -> 1.4 Ang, 11.1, 9.76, 9.53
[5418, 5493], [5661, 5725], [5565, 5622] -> 5.7 Ang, 10.8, 9.68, 10.7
